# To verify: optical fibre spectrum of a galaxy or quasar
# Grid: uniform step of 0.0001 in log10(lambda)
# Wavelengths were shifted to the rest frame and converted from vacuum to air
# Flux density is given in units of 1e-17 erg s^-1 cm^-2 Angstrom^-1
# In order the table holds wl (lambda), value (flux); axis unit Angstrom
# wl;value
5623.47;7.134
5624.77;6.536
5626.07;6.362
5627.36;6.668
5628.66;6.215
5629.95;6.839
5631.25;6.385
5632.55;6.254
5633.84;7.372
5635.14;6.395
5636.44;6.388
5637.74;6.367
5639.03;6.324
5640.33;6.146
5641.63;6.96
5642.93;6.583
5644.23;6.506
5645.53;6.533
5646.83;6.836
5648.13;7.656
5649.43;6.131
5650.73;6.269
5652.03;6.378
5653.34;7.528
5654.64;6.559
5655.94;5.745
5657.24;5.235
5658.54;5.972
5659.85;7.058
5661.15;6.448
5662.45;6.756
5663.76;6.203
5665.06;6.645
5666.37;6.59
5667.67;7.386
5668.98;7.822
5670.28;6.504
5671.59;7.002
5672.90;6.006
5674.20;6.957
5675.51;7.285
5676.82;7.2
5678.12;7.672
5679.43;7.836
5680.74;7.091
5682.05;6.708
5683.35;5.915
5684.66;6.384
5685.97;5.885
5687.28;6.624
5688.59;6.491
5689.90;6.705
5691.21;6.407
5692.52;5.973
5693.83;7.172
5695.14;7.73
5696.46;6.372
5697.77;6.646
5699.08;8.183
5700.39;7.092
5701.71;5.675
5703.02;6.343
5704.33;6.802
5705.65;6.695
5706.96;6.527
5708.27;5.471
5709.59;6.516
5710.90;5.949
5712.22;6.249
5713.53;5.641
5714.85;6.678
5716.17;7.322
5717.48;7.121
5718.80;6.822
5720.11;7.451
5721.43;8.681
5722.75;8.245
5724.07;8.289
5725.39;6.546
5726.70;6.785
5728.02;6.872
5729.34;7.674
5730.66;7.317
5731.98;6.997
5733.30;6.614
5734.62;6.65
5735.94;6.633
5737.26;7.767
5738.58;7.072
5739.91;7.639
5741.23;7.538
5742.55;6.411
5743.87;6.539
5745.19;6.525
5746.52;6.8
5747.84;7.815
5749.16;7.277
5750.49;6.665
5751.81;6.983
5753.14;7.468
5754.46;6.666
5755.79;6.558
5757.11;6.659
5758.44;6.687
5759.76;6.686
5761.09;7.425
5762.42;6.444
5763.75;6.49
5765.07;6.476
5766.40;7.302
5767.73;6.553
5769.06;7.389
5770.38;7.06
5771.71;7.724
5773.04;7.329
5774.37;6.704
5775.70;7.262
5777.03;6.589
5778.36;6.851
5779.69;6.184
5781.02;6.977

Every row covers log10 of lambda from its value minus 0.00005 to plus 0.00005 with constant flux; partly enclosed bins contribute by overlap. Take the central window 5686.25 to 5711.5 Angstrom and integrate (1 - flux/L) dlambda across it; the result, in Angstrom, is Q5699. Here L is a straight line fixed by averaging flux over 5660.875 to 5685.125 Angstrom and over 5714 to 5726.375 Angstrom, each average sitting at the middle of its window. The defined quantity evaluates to 2.0 Angstrom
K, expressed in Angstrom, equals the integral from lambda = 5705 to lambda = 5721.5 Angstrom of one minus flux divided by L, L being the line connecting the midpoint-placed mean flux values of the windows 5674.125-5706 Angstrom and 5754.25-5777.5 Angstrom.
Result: 0.5 Angstrom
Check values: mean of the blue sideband 6.79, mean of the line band 6.63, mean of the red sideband 6.9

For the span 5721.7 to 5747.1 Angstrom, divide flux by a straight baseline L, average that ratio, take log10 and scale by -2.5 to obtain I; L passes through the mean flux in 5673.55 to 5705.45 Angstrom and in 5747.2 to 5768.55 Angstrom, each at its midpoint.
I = -0.04 mag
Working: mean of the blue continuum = 6.8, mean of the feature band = 7.12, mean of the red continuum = 6.89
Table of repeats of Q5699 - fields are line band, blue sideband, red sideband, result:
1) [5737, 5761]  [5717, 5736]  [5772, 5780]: 0.4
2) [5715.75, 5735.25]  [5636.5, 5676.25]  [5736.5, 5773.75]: -1.2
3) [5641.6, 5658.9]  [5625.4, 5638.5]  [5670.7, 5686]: 0.4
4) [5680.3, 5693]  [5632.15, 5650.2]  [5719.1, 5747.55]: 0.9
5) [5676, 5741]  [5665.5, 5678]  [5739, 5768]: 0.6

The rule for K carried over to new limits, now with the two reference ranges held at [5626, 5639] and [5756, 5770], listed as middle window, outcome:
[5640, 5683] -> -0.92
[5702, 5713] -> 0.66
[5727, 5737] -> -0.37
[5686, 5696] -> -0.02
